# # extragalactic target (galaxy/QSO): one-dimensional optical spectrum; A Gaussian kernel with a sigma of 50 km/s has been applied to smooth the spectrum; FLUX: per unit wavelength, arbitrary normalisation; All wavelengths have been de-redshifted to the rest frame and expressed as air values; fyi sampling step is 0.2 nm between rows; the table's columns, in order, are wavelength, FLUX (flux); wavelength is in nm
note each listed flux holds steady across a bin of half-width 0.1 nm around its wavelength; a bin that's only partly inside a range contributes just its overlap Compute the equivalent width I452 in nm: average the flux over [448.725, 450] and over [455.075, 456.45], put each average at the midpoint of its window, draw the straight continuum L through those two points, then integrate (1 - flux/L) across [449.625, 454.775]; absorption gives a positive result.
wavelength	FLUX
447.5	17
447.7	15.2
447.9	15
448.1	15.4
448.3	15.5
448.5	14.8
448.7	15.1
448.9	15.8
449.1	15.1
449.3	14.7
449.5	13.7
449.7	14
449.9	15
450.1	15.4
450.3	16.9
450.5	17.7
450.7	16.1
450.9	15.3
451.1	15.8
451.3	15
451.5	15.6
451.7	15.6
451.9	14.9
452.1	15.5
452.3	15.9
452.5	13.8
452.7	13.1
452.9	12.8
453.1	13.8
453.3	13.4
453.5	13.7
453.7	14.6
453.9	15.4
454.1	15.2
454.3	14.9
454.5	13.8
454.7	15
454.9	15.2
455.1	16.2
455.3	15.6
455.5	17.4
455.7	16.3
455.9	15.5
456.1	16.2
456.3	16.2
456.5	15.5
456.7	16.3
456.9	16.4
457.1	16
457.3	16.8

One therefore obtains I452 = 0.14 nm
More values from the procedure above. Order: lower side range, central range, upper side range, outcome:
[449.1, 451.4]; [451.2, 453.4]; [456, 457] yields 0.16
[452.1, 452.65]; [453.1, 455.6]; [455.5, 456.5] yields 0.09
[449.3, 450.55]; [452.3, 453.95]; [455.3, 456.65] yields 0.19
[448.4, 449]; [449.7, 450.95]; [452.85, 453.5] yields -0.12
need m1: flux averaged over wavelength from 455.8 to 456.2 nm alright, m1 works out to 15.8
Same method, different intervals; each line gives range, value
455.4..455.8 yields 16.9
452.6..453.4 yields 13.3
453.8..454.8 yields 14.9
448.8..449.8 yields 14.7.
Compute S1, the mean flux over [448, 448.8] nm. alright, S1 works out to 15.2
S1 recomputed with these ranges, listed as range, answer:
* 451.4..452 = 15.4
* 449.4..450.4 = 15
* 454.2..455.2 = 15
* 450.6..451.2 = 15.7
